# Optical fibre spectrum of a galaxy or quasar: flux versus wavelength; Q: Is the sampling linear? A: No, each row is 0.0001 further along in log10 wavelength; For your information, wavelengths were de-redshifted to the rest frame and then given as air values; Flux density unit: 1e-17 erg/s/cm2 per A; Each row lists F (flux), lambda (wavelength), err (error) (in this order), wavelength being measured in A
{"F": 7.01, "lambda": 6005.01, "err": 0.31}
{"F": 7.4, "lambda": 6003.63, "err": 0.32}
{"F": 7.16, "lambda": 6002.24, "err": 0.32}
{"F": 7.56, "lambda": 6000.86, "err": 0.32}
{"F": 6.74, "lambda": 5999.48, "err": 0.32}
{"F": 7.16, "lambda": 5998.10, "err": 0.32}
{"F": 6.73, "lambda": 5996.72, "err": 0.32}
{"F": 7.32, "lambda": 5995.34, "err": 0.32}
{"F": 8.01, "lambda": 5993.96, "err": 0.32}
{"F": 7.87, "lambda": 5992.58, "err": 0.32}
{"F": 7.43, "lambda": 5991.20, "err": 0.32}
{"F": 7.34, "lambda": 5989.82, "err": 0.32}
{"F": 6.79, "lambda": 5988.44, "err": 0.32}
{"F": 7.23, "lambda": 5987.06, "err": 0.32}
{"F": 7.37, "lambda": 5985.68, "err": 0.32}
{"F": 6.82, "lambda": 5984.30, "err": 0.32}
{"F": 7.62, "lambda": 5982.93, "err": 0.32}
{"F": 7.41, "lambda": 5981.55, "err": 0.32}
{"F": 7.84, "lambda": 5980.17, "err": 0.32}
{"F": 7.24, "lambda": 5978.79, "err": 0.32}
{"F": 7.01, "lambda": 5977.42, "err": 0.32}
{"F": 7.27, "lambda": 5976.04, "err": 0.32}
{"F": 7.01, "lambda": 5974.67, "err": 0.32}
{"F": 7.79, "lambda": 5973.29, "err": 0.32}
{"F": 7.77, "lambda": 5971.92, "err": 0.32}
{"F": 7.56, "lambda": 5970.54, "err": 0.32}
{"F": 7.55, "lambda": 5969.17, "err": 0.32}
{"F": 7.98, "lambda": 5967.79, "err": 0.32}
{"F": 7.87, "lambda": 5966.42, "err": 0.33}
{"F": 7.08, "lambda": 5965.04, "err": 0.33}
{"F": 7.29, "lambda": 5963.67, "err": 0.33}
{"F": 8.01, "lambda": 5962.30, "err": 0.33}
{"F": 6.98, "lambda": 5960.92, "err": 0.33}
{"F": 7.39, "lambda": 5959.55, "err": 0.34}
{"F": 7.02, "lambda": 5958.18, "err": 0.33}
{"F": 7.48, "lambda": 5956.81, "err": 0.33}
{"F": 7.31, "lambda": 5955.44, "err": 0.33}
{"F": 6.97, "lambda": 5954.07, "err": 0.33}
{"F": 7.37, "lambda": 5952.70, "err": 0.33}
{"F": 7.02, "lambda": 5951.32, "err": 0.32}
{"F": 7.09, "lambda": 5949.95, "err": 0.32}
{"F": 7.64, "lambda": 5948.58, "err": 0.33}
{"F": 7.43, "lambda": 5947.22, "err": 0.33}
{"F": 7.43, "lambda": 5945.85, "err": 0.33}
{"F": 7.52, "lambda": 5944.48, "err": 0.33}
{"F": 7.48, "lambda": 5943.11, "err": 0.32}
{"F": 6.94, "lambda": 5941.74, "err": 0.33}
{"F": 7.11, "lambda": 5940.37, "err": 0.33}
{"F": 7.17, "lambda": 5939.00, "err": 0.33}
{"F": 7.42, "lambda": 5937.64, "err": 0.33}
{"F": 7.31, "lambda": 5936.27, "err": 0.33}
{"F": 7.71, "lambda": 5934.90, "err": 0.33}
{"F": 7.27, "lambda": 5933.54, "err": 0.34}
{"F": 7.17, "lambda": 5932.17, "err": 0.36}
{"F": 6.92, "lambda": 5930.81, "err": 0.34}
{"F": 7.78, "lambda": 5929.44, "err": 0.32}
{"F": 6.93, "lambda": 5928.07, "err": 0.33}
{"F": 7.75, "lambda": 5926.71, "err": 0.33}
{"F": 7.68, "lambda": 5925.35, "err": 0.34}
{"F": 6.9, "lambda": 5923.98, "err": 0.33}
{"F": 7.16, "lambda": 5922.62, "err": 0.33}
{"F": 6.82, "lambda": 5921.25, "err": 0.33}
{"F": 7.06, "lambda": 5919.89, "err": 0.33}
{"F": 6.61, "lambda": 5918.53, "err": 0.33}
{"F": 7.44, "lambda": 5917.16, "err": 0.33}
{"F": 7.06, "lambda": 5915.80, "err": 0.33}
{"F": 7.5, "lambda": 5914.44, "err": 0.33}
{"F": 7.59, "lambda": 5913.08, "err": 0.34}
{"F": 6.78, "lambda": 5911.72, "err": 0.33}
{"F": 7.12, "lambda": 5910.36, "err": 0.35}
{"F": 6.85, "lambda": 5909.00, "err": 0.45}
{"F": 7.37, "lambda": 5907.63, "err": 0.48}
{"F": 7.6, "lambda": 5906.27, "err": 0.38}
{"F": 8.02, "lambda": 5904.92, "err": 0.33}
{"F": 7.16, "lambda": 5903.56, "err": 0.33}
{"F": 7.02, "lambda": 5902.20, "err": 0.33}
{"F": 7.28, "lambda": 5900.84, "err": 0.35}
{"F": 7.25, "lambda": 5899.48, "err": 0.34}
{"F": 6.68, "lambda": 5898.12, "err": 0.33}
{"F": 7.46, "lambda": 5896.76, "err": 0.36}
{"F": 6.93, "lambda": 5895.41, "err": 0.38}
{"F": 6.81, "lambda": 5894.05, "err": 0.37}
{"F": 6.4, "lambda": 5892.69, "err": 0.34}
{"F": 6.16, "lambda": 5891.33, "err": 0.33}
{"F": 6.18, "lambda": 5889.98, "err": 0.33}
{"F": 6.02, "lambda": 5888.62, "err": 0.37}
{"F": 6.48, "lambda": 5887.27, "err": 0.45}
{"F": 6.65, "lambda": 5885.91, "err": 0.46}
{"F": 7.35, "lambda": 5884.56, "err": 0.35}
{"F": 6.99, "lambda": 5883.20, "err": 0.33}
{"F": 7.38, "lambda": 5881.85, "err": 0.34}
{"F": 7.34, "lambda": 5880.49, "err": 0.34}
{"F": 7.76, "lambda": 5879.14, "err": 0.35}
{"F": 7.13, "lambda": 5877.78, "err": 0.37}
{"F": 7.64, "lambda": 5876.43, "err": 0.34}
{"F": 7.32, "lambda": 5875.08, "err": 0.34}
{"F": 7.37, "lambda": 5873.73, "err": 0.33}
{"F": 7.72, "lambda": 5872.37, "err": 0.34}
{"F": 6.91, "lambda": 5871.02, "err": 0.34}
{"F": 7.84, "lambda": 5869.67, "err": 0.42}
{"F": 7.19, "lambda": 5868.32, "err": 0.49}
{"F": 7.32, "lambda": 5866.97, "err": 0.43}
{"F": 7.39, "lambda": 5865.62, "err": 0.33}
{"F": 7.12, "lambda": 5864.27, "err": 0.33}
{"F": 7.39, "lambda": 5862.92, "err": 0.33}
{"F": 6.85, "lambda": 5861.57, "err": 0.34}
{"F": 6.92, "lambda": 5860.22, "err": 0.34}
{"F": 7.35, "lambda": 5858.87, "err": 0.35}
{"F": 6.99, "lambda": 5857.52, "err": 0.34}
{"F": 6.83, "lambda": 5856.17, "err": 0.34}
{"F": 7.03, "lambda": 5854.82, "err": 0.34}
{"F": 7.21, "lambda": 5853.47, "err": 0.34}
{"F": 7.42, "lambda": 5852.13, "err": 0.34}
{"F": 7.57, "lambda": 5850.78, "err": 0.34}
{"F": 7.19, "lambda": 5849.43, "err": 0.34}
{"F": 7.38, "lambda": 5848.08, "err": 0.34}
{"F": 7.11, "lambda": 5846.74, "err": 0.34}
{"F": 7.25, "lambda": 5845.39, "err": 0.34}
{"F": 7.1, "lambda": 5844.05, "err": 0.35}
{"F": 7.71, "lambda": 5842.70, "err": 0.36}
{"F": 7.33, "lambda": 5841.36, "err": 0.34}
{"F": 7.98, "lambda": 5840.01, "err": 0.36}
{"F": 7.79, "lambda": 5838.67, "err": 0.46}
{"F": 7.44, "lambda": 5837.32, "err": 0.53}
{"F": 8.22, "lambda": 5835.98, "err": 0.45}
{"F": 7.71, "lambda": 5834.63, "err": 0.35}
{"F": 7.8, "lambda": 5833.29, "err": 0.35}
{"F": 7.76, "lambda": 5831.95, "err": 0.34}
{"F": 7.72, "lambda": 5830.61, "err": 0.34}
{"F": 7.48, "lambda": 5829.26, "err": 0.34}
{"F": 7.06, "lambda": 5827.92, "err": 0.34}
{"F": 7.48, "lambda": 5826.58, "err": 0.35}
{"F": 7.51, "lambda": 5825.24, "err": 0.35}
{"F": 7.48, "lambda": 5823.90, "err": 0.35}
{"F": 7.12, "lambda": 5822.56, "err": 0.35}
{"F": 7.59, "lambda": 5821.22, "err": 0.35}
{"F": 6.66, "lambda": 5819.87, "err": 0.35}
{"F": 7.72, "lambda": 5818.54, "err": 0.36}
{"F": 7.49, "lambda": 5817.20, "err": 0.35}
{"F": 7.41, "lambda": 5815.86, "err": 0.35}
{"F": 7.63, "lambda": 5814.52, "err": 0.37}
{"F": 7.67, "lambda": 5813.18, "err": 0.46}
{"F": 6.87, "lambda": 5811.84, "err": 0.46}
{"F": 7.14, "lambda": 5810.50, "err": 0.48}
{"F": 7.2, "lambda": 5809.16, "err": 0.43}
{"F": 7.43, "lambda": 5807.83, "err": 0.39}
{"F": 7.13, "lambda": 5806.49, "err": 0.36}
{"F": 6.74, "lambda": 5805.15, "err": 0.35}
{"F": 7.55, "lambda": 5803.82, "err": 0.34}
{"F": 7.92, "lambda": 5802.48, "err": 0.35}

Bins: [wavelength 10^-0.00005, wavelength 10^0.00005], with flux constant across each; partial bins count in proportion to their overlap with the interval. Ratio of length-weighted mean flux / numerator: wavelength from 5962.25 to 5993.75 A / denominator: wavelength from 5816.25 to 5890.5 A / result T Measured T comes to 1.0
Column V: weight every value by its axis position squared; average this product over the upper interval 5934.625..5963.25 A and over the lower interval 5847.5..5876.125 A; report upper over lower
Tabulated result 1.04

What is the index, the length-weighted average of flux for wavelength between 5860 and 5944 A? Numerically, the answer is 7.16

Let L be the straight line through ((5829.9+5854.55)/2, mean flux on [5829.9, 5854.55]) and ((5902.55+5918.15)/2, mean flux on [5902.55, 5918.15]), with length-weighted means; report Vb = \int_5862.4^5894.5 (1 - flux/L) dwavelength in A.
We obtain 1.4 A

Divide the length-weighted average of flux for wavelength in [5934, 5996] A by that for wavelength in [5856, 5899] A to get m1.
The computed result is 1.05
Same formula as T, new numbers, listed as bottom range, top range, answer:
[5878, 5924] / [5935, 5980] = 1.05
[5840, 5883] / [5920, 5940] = 1.00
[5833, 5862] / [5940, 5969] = 1.00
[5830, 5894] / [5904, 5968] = 1.01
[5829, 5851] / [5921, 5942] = 0.96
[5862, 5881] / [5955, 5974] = 1.02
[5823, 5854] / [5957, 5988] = 0.99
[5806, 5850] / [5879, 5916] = 0.94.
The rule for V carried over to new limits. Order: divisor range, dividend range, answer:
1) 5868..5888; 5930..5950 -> 1.03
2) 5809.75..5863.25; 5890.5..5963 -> 1.01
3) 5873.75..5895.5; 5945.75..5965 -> 1.08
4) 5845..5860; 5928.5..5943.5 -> 1.04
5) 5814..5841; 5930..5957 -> 1.00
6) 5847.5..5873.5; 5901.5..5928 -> 1.02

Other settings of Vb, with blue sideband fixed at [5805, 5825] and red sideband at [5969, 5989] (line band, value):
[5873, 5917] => 1.4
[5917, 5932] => 0.3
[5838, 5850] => -0.2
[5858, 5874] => 0.1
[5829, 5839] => -0.6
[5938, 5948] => 0.0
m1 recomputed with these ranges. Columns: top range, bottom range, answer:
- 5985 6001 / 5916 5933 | 1.01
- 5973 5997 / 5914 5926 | 1.03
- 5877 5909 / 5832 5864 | 0.95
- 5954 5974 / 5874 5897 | 1.08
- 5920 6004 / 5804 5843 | 0.98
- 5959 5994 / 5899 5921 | 1.03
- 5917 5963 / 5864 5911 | 1.02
